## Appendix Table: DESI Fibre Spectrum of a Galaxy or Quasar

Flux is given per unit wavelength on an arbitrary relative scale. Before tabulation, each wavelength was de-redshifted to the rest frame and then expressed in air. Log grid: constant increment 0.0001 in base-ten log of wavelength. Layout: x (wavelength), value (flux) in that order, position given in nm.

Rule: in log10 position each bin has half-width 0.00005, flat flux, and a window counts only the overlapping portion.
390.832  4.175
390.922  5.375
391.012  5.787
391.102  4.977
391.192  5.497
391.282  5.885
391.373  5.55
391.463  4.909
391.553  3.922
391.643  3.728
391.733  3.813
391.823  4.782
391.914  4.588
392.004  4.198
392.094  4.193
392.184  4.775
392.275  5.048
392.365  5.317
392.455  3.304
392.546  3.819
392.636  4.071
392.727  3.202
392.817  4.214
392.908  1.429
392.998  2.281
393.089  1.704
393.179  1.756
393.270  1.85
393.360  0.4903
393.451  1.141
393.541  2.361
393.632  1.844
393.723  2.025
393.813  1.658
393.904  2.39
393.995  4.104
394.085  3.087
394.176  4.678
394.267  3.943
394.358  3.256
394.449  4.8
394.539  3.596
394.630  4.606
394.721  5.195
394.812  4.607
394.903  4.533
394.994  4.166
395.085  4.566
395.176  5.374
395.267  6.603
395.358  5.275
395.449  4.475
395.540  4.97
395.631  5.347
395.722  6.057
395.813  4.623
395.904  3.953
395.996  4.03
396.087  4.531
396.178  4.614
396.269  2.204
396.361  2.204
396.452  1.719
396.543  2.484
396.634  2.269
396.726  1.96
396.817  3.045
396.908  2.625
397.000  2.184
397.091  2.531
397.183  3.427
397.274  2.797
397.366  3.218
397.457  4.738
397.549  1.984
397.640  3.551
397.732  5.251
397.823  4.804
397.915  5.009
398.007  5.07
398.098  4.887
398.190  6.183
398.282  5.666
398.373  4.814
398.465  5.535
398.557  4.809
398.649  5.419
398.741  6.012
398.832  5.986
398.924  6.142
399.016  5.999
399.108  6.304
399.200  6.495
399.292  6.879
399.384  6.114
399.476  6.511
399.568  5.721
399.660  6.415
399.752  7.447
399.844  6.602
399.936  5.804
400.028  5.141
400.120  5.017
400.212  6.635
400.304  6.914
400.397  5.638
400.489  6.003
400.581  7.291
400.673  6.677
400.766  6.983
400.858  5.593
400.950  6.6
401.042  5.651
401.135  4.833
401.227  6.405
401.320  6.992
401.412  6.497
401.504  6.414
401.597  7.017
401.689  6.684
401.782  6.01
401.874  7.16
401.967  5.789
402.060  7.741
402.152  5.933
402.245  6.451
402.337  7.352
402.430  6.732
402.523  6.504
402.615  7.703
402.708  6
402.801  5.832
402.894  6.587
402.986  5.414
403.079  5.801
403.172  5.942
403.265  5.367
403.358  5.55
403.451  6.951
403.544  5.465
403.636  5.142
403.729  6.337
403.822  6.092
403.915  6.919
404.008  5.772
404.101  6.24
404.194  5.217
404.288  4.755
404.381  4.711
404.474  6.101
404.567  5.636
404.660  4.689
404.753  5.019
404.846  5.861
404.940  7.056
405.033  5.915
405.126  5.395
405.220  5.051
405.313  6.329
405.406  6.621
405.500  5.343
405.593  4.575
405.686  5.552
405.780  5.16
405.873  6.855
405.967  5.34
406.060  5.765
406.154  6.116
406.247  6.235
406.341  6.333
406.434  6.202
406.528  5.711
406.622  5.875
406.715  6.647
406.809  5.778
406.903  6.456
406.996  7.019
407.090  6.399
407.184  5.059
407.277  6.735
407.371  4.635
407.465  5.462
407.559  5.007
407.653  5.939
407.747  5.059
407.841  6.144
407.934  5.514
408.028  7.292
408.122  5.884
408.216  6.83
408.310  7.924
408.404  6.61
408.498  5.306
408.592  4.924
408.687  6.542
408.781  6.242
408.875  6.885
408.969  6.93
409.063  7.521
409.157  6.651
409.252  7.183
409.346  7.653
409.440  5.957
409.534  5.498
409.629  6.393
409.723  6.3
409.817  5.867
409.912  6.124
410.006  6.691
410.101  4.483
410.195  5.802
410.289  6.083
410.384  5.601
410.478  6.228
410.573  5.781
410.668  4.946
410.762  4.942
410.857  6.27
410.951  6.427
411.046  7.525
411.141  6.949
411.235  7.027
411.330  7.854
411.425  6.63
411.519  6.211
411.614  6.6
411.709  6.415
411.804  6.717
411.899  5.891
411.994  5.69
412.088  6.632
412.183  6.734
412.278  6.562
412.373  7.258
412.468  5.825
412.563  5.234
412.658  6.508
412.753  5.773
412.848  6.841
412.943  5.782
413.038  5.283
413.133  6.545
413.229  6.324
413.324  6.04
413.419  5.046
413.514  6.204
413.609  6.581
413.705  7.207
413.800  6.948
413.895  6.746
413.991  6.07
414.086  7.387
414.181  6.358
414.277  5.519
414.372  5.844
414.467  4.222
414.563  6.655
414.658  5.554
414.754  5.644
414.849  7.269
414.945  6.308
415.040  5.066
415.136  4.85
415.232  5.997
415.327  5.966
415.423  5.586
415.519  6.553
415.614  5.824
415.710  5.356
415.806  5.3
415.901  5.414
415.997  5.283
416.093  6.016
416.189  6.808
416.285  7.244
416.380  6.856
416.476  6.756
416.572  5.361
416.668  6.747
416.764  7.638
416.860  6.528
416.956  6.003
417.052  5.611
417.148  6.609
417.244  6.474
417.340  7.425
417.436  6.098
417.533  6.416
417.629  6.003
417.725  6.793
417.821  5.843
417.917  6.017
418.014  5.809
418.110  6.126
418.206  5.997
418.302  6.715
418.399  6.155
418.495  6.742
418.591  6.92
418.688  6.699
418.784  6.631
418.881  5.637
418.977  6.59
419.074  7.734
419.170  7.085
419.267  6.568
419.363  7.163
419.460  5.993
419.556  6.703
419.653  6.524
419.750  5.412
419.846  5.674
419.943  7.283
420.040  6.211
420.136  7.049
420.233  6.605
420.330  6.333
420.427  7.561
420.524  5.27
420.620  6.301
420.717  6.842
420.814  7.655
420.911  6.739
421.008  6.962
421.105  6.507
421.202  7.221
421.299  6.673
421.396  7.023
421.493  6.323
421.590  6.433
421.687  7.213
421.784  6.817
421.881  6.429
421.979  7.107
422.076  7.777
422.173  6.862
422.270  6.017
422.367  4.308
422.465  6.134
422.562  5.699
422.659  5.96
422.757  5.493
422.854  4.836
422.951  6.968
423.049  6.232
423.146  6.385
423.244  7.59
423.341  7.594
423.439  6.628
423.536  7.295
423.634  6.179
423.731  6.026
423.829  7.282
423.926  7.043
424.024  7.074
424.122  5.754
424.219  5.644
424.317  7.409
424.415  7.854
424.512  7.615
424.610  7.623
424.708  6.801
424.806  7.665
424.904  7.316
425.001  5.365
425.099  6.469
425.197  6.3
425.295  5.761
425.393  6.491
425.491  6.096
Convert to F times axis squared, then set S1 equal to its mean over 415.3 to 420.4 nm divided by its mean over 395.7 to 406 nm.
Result 1.27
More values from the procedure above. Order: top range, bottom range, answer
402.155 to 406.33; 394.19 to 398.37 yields 1.51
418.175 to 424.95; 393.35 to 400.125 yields 1.71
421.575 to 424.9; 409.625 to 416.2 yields 1.14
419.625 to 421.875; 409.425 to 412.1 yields 1.12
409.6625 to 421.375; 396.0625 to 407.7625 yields 1.21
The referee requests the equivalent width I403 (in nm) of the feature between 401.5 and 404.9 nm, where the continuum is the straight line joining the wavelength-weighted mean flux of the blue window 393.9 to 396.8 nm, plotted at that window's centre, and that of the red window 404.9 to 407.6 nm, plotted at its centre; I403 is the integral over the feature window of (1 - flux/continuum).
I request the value -0.452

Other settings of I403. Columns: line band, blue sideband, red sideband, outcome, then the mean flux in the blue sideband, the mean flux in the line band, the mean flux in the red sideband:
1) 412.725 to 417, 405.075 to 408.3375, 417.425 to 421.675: 0.13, 5.94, 6.12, 6.53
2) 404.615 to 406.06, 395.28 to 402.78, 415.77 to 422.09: 0.01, 5.31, 5.66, 6.52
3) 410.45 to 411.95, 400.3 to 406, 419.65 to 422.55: -0.03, 6.06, 6.4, 6.56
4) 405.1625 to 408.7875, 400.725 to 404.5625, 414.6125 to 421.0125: 0.15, 6.17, 5.96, 6.34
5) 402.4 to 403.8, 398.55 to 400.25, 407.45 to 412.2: 0.02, 6.1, 6.08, 6.27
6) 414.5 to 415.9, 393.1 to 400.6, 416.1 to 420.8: 0.08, 4.4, 5.82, 6.5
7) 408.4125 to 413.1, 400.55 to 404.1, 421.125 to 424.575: 0.12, 6.32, 6.27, 6.6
